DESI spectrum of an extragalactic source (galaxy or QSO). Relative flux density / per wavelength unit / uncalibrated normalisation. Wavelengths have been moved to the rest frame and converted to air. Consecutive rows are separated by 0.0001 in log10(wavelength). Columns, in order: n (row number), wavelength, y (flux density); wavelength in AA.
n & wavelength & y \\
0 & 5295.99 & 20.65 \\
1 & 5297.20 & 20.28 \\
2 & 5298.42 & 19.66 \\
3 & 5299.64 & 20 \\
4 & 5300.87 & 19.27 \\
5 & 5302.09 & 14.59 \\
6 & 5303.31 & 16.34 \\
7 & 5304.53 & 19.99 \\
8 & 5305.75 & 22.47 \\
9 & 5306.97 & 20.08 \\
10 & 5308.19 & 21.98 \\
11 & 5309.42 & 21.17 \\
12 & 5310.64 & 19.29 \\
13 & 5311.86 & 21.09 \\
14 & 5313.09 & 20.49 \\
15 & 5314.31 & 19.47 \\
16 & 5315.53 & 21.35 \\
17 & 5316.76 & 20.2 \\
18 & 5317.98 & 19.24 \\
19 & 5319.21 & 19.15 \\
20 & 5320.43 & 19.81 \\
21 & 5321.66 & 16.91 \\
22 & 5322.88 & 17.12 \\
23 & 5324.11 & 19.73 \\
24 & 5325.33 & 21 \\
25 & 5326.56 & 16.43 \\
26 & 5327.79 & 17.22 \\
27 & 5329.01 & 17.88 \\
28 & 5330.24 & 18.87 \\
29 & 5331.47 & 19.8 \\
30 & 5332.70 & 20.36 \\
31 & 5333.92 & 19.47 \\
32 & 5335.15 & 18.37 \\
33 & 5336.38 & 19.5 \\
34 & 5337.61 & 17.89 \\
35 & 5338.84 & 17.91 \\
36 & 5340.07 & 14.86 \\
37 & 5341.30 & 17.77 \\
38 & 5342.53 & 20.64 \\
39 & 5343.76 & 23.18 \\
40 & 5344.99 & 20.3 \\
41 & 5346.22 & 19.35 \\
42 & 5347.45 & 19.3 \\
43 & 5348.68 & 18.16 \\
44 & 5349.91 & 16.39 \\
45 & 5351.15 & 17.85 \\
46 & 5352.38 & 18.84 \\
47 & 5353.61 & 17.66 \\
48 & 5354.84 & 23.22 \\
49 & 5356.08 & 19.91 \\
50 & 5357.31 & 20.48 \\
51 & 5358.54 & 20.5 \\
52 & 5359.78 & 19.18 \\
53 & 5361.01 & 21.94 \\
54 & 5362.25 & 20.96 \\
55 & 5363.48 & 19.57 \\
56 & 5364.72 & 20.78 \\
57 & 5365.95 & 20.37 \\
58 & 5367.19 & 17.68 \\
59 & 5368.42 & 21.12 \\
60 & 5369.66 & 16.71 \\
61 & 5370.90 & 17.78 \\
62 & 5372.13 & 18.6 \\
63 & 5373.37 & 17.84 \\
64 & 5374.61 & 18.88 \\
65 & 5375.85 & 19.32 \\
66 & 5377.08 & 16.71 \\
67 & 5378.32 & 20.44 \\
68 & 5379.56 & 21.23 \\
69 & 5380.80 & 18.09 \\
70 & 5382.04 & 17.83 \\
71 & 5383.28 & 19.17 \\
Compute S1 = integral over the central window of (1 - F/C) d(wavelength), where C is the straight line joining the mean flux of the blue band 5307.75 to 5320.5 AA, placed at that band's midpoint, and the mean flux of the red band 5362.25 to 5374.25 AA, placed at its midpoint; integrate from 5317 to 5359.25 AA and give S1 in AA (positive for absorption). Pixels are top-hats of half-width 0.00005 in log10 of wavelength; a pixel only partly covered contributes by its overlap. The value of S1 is 1.6 AA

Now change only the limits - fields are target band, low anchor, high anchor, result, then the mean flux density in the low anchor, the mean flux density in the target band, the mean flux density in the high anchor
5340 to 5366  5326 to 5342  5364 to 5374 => -1.6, 18.2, 19.7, 18.9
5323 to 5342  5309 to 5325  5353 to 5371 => 1.2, 19.6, 18.4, 19.9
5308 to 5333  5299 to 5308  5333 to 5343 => -0.9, 19.1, 19.4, 18.3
